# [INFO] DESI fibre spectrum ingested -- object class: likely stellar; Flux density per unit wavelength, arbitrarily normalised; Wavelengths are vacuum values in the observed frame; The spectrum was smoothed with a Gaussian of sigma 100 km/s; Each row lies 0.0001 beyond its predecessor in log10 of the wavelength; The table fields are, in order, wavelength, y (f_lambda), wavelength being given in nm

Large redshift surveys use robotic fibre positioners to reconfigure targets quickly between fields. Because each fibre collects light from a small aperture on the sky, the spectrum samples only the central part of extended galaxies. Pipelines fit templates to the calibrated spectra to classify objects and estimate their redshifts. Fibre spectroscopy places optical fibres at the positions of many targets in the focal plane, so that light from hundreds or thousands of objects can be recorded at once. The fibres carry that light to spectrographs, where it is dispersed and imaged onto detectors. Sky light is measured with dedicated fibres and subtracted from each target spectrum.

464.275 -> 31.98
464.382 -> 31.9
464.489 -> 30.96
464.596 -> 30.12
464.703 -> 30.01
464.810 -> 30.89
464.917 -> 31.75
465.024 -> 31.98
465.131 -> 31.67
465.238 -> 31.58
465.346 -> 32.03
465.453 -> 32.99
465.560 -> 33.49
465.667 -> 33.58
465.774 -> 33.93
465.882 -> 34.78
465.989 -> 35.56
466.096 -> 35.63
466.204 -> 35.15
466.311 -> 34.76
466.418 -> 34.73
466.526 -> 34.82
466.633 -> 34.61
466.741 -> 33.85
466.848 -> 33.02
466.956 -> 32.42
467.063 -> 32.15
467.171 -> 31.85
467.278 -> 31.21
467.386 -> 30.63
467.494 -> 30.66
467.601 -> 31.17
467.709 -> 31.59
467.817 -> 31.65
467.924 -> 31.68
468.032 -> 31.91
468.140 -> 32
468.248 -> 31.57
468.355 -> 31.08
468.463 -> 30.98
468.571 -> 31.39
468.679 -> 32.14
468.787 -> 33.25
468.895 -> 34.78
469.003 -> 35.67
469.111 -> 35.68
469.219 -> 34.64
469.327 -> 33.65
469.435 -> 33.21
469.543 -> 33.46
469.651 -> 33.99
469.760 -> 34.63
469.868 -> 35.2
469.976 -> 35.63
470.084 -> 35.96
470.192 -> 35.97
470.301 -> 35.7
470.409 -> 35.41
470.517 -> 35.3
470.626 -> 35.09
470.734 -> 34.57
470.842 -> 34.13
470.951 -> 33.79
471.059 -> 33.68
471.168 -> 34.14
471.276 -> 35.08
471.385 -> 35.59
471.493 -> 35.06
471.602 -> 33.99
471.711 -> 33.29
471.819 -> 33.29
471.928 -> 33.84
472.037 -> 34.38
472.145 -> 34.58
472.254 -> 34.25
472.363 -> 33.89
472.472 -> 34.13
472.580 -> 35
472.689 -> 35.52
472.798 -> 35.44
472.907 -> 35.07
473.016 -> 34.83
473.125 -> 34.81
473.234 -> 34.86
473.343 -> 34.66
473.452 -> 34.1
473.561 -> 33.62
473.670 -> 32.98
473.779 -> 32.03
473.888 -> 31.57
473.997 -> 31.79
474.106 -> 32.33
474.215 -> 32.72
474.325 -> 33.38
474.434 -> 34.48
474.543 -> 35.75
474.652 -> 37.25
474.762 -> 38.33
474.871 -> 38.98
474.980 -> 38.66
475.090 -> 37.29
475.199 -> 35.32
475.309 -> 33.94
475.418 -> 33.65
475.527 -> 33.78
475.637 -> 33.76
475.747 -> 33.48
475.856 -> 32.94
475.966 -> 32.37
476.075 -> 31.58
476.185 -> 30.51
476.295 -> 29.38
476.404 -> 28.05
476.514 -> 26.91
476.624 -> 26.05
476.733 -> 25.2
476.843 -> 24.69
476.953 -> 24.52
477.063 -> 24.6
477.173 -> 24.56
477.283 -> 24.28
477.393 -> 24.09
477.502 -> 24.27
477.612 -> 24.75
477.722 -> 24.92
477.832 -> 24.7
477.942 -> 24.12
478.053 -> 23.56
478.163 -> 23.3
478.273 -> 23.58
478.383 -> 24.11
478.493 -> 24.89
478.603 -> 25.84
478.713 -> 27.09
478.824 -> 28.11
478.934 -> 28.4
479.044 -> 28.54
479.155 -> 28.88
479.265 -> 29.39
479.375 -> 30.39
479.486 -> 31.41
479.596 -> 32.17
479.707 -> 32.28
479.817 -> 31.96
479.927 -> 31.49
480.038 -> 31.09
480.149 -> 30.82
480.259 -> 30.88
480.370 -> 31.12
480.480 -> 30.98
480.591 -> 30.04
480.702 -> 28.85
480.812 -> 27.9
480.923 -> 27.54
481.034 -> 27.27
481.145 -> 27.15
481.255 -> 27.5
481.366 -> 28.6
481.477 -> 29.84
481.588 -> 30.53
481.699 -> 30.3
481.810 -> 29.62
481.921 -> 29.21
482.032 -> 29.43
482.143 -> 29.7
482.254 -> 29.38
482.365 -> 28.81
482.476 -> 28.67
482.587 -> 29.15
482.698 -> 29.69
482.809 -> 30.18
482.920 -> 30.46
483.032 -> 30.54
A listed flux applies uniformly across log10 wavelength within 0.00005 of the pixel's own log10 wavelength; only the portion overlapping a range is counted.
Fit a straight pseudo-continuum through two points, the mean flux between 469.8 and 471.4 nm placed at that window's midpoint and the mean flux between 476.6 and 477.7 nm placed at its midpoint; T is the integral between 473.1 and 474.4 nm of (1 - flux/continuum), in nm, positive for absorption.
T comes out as -0.137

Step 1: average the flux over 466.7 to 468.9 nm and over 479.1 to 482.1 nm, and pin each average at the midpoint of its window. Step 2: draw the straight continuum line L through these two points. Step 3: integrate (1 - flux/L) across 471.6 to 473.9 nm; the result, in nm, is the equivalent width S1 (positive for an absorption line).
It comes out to -0.22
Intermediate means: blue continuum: 31.9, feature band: 34.1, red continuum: 29.9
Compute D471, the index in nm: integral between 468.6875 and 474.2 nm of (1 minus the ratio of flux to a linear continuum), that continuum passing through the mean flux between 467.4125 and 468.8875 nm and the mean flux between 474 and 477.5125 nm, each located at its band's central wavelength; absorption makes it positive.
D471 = -0.49 nm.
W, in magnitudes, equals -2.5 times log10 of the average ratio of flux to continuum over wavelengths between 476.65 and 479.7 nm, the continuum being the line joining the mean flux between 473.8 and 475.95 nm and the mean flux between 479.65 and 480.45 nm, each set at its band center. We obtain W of 0.23 mag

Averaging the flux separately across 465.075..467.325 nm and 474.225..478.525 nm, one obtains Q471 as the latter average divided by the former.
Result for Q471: 0.88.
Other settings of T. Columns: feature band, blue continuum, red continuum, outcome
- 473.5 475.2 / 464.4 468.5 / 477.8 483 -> -0.247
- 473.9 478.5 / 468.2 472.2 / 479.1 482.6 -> 0.293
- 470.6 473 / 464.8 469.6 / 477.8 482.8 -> -0.230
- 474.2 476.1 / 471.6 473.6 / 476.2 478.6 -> -0.356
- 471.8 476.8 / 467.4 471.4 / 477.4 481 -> -0.429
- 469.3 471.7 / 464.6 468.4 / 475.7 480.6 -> -0.286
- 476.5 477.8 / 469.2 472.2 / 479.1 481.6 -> 0.273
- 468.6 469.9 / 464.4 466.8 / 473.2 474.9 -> -0.020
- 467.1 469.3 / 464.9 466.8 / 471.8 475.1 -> 0.112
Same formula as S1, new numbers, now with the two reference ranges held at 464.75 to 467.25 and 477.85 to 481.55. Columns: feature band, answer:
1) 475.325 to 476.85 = -0.04 nm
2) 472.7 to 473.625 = -0.12 nm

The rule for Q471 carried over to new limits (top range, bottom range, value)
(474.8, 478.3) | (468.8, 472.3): 0.83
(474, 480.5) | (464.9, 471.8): 0.89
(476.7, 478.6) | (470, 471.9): 0.70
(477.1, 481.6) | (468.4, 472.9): 0.81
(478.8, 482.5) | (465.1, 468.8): 0.91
